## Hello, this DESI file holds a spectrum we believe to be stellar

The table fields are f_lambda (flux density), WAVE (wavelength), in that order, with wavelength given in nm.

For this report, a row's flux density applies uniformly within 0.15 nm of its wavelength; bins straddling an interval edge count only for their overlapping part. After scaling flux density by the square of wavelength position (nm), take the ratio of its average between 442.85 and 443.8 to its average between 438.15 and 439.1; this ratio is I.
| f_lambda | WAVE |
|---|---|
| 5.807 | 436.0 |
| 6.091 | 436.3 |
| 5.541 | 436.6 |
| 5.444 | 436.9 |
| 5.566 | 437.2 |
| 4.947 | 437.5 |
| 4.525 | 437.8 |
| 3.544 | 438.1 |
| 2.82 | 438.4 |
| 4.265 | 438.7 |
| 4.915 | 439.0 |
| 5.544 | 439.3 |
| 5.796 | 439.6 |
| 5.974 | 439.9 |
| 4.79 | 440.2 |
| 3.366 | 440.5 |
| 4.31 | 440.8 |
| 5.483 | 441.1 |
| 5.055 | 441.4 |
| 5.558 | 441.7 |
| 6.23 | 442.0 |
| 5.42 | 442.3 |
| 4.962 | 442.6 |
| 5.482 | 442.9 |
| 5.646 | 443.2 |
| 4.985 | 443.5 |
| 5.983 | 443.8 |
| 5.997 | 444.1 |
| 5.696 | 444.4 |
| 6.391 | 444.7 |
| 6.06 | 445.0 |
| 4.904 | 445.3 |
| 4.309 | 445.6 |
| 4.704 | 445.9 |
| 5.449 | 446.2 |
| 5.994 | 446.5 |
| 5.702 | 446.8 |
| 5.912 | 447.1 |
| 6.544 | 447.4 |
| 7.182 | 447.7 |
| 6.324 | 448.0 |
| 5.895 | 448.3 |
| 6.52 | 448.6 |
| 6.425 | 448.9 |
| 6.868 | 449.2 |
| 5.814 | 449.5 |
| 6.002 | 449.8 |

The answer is 1.4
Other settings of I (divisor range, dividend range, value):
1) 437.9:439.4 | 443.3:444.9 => 1.42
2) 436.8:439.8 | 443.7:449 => 1.29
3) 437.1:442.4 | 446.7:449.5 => 1.35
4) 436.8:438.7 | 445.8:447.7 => 1.38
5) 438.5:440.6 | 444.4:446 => 1.11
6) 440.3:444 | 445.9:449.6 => 1.21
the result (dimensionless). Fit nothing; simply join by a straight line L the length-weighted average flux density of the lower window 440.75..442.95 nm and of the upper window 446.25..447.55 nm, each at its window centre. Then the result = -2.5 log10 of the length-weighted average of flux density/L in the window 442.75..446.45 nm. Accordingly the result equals 0.04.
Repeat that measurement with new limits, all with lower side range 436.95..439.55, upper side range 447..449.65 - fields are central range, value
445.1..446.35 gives 0.21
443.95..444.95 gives -0.06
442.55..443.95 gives 0.01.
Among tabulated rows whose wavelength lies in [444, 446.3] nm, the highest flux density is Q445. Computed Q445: 6.391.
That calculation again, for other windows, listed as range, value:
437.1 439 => 5.566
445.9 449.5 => 7.182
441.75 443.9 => 6.23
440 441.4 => 5.483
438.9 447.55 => 6.544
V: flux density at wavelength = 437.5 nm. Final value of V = 4.947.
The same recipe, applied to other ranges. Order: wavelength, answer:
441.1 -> 5.483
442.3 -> 5.42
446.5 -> 5.994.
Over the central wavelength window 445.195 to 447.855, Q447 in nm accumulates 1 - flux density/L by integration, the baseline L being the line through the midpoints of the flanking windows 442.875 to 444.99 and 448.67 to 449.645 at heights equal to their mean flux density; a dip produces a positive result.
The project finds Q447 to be 0.19 nm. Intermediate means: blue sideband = 5.78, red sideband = 6.38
